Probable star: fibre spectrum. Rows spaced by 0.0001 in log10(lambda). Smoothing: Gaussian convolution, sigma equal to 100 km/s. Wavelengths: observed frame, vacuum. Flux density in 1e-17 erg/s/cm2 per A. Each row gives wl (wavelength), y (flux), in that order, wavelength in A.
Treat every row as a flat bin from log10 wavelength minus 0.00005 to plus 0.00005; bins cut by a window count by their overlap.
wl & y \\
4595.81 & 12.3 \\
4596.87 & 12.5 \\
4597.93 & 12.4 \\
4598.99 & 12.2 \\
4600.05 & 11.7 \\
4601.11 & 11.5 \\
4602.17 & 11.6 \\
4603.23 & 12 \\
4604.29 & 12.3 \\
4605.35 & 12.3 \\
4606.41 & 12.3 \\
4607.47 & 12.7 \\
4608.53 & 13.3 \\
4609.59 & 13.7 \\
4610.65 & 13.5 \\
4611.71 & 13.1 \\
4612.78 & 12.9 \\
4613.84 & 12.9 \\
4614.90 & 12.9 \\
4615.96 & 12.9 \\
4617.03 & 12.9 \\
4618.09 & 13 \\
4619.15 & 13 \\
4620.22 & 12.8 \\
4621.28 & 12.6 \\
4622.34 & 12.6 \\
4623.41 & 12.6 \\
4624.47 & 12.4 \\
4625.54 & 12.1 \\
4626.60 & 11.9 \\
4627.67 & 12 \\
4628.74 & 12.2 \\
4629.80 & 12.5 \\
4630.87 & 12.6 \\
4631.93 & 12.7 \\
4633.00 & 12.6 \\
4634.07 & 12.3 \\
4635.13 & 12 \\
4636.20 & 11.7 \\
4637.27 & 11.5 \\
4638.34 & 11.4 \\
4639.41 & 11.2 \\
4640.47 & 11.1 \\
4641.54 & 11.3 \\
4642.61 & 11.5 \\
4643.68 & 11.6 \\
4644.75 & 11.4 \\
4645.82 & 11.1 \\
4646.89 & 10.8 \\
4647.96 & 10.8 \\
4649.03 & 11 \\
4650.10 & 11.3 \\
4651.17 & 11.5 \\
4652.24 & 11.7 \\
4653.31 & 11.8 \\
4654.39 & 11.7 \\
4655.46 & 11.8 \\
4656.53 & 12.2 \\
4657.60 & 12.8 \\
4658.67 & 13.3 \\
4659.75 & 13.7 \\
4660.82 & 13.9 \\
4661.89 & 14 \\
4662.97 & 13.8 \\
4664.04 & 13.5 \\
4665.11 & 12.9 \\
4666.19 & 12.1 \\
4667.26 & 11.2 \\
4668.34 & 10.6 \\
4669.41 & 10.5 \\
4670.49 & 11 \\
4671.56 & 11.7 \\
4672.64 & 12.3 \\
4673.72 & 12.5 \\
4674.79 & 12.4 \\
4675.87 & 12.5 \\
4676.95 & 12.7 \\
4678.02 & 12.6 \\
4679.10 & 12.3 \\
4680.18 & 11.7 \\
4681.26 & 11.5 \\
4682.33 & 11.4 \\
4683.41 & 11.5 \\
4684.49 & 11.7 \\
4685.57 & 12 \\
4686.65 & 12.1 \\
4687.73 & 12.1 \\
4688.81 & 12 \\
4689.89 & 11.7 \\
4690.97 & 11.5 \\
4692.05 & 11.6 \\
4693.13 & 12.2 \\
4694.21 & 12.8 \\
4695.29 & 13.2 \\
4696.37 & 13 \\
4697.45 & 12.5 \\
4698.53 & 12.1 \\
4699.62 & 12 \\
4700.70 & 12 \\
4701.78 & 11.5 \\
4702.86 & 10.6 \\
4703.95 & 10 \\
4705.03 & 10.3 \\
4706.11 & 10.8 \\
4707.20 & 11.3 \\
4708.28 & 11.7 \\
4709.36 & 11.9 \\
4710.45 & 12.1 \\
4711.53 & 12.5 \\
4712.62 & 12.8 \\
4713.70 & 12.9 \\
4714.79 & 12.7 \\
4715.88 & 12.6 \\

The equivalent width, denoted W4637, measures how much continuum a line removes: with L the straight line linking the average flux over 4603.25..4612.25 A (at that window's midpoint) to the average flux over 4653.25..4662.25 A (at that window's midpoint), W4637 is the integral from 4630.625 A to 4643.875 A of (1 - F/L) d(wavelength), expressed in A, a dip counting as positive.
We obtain 1.1 A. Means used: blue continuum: 12.8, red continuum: 12.8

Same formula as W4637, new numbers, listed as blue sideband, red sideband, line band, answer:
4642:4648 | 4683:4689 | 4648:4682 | -1.86 A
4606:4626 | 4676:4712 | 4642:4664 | 0.46 A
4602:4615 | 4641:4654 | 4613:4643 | -0.56 A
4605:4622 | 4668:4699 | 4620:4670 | 1.84 A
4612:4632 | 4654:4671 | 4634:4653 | 1.73 A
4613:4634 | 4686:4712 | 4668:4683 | 0.25 A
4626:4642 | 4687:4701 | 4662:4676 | -0.03 A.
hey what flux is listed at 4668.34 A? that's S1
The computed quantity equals 10.6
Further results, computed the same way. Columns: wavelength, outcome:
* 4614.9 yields 12.9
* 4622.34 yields 12.6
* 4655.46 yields 11.8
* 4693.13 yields 12.2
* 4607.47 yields 12.7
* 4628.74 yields 12.2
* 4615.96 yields 12.9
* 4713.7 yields 12.9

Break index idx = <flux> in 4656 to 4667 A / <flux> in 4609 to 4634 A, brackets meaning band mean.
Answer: 1.04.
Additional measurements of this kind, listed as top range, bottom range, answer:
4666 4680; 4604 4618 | 0.92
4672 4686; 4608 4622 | 0.93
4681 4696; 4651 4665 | 0.94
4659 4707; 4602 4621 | 0.94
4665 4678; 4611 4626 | 0.93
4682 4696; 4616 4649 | 1.00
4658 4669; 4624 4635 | 1.05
